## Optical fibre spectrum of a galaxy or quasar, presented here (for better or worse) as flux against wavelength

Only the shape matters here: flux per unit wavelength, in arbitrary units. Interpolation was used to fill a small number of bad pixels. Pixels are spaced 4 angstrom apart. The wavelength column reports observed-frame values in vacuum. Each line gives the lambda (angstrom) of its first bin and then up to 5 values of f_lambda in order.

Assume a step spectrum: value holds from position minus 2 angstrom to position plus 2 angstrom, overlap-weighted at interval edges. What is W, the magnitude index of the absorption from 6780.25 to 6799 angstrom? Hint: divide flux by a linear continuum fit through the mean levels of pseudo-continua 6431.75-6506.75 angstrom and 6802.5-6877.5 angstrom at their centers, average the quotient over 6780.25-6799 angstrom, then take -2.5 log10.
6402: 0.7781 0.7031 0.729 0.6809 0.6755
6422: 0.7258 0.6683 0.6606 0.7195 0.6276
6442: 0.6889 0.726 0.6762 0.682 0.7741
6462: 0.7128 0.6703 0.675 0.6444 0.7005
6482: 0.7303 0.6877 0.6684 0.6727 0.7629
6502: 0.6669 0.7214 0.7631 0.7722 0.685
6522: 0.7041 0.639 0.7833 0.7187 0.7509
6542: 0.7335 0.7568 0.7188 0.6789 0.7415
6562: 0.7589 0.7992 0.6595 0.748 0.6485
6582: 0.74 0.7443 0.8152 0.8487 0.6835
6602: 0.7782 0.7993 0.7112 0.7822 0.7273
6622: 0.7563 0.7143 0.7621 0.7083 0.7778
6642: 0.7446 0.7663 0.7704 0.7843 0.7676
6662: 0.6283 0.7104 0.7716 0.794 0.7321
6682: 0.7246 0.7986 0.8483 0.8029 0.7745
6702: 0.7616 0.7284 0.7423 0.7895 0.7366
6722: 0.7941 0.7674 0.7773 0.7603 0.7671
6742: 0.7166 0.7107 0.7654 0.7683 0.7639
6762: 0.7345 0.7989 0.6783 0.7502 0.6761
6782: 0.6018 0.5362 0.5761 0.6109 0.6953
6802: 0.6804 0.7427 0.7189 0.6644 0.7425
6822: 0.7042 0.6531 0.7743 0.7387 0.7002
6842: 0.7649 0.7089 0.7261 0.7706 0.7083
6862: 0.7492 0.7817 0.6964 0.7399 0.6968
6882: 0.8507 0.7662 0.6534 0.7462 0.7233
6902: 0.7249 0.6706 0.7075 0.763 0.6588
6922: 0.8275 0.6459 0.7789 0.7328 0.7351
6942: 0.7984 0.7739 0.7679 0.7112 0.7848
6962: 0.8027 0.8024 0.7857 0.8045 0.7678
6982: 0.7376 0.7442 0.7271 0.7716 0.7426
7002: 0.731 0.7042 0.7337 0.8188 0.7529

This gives 0.20 mag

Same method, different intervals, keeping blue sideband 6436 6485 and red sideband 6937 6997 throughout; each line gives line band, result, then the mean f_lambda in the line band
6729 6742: -0.038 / 0.76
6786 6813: 0.128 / 0.661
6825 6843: 0.029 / 0.728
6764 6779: 0.014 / 0.729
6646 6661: -0.062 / 0.763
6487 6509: -0.005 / 0.701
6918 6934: 0.036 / 0.737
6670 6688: -0.056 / 0.763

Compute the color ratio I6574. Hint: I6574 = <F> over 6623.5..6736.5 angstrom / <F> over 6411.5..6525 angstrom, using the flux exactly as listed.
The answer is 1.09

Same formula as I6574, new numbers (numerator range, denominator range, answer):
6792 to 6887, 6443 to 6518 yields 1.03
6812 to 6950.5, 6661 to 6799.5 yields 1.00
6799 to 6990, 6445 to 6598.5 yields 1.03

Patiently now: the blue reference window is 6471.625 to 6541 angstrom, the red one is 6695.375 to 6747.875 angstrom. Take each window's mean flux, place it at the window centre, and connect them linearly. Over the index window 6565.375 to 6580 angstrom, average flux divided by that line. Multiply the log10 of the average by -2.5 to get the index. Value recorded 0.03 mag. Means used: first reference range 0.71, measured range 0.706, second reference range 0.757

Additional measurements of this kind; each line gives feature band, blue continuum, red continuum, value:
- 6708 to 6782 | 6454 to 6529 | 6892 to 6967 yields -0.03 mag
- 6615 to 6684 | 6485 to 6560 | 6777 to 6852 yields -0.06 mag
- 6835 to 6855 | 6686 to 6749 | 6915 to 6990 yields 0.04 mag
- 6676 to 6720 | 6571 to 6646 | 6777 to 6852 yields -0.07 mag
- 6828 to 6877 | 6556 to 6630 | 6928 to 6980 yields 0.04 mag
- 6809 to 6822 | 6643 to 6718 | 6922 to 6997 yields 0.08 mag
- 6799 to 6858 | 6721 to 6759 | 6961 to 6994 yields 0.06 mag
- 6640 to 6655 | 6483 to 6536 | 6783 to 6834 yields -0.10 mag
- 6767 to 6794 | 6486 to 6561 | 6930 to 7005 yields 0.16 mag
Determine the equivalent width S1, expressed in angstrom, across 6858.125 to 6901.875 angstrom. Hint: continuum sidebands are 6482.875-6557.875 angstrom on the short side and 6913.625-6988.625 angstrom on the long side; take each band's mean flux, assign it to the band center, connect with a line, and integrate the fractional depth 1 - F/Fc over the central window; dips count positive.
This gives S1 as 0.8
